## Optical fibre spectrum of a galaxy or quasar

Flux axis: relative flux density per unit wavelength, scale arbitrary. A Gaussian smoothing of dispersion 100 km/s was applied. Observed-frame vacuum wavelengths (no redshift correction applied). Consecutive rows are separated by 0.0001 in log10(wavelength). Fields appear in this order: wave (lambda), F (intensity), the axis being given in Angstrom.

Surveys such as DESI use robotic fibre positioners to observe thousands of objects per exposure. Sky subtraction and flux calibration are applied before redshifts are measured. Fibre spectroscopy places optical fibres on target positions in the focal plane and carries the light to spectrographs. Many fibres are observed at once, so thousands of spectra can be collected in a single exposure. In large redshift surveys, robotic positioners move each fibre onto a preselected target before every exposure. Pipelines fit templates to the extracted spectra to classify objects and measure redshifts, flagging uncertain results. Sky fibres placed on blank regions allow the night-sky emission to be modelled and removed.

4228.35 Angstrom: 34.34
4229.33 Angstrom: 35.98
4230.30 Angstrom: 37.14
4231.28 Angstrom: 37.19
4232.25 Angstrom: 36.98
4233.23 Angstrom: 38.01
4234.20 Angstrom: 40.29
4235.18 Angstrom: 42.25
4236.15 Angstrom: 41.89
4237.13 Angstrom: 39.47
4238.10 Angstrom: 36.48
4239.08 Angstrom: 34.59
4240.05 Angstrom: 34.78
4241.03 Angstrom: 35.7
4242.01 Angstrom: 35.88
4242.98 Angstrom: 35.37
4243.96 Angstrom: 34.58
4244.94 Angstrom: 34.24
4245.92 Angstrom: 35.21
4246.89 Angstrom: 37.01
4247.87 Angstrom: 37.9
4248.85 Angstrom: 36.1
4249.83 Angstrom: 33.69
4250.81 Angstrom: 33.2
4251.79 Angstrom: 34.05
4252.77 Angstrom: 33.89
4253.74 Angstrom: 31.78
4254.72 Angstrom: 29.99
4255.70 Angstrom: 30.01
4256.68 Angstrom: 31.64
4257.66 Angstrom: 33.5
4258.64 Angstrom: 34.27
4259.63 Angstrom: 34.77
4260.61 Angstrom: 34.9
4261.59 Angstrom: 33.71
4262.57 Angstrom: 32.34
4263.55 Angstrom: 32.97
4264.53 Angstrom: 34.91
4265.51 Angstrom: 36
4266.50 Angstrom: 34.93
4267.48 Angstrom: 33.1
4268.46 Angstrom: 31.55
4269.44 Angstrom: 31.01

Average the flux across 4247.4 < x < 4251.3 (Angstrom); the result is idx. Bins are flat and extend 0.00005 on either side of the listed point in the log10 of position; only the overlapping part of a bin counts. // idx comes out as 35.2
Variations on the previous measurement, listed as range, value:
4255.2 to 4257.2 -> 30.9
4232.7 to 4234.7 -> 39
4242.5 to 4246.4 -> 34.8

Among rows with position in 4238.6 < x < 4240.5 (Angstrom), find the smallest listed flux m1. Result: 34.59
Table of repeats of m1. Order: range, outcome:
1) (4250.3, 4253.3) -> 33.2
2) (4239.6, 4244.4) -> 34.58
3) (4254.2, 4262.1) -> 29.99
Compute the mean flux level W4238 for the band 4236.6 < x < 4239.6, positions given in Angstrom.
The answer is 36.9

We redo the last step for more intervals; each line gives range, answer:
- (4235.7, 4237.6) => 40.6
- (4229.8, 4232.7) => 37.1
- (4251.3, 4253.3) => 34.1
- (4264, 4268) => 34.7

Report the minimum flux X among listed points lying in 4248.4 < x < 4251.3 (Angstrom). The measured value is 33.2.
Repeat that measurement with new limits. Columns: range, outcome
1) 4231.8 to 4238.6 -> 36.48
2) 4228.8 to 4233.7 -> 35.98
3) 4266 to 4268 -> 33.1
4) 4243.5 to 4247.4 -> 34.24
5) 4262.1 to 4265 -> 32.34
